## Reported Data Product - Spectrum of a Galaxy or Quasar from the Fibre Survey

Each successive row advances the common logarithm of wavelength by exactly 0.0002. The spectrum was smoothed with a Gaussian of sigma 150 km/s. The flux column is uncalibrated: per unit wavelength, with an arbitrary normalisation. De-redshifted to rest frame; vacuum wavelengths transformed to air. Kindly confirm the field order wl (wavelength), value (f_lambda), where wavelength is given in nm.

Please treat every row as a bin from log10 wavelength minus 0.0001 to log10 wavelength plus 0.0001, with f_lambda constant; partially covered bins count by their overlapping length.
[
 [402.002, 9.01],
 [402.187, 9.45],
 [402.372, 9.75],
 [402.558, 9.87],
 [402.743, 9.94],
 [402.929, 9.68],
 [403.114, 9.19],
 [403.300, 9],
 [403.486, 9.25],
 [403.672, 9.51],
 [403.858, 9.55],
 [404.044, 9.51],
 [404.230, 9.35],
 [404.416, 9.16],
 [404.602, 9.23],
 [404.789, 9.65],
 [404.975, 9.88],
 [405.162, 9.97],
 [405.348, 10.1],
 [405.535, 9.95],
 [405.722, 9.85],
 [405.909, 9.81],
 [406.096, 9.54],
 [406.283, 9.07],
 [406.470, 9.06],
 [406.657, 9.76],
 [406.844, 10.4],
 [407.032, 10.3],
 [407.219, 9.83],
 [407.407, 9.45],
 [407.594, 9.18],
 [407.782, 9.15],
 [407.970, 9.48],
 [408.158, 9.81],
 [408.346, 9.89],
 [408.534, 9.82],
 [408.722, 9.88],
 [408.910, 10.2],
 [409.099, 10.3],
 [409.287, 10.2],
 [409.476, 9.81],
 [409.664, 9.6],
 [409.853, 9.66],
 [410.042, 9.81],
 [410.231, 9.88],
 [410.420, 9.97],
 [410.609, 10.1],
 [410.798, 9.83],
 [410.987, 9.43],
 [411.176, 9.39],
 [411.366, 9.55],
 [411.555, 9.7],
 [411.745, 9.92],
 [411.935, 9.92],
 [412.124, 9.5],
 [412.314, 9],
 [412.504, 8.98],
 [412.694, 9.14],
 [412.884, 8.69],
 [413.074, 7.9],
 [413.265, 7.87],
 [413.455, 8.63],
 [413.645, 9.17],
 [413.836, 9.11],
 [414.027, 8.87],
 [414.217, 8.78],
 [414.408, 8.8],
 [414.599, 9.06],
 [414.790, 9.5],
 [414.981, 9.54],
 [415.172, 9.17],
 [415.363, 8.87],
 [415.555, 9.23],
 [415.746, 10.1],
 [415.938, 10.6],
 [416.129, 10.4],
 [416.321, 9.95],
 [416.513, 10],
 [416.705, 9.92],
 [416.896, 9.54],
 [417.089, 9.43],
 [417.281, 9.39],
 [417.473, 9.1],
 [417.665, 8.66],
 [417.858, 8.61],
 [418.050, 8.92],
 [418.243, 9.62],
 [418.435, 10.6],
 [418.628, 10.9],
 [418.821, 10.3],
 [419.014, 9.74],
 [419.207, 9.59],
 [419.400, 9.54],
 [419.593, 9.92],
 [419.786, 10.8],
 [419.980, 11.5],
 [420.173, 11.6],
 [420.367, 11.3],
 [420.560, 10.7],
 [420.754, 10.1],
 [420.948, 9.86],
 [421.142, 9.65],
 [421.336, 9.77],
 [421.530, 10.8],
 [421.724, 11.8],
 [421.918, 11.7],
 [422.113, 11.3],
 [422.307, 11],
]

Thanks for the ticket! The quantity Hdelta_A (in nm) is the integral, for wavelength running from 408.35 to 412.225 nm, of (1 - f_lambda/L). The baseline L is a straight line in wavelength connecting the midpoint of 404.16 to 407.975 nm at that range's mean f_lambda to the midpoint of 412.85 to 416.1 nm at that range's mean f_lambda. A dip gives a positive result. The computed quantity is -0.19 nm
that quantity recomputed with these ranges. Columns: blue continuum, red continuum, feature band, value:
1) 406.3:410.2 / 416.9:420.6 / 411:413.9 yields 0.22 nm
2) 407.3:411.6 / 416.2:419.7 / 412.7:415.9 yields 0.23 nm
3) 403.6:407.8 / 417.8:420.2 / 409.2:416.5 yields 0.35 nm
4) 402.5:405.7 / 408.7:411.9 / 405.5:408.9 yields 0.01 nm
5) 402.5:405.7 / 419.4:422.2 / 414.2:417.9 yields 0.33 nm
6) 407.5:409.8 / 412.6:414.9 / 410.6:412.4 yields -0.08 nm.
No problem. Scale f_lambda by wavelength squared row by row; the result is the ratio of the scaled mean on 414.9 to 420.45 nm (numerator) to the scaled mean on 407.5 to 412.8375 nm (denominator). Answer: 1.06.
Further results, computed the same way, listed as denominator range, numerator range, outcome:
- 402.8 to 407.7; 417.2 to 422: 1.14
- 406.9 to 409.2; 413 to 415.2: 0.93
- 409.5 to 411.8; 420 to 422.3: 1.17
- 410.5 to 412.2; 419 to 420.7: 1.13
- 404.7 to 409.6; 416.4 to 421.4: 1.08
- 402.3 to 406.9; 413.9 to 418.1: 1.03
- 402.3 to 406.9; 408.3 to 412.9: 1.04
